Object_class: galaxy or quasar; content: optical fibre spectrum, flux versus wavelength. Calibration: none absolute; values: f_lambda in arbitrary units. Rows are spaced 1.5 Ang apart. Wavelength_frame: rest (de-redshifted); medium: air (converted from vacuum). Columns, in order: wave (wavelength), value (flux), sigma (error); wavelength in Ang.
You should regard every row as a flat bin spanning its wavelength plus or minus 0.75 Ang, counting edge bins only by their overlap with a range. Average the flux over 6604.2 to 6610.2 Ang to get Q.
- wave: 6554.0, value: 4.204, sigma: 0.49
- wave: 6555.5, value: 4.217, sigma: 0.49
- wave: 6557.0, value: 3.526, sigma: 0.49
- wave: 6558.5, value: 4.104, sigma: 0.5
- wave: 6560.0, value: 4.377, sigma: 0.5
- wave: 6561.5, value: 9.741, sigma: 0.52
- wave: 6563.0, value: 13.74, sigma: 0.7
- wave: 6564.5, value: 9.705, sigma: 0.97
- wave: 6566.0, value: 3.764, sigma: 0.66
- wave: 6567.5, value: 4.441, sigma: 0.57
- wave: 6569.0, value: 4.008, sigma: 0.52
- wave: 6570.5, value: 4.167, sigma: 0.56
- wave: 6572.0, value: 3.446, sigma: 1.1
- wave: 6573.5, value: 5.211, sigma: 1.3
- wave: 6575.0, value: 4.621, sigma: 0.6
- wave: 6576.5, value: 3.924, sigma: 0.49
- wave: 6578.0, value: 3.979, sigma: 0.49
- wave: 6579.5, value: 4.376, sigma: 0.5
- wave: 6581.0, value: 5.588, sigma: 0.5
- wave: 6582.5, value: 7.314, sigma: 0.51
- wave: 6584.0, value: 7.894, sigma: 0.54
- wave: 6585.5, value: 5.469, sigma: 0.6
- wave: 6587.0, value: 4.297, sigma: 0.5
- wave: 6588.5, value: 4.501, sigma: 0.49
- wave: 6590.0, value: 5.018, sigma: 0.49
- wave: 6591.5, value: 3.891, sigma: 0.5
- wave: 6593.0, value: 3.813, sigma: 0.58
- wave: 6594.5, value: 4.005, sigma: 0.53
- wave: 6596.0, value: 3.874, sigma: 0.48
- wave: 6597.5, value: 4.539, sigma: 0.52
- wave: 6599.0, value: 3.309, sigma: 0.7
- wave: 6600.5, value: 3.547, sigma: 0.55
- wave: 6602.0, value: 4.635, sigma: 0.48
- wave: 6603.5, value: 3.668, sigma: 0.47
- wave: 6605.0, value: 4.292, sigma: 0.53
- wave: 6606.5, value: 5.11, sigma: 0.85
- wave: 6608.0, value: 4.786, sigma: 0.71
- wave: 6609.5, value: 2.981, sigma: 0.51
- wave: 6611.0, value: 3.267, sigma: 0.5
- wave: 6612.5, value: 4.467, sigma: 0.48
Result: 4.3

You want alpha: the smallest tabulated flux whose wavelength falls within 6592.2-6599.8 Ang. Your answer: 3.309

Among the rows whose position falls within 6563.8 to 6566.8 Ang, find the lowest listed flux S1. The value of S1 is 3.764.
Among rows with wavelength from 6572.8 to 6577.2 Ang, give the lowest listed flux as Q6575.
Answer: 3.924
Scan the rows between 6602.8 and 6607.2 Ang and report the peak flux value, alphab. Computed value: 5.11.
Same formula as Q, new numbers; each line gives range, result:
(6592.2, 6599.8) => 3.91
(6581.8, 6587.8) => 6.22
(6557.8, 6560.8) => 4.33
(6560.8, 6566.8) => 9.19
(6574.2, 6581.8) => 4.52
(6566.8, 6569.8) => 4.22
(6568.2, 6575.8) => 4.29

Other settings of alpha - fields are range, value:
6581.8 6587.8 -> 4.297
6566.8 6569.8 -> 4.008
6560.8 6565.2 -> 9.705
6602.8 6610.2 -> 2.981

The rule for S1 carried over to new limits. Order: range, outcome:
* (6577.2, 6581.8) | 3.979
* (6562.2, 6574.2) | 3.446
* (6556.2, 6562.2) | 3.526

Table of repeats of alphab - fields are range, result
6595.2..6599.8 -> 4.539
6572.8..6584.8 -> 7.894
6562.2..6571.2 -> 13.74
